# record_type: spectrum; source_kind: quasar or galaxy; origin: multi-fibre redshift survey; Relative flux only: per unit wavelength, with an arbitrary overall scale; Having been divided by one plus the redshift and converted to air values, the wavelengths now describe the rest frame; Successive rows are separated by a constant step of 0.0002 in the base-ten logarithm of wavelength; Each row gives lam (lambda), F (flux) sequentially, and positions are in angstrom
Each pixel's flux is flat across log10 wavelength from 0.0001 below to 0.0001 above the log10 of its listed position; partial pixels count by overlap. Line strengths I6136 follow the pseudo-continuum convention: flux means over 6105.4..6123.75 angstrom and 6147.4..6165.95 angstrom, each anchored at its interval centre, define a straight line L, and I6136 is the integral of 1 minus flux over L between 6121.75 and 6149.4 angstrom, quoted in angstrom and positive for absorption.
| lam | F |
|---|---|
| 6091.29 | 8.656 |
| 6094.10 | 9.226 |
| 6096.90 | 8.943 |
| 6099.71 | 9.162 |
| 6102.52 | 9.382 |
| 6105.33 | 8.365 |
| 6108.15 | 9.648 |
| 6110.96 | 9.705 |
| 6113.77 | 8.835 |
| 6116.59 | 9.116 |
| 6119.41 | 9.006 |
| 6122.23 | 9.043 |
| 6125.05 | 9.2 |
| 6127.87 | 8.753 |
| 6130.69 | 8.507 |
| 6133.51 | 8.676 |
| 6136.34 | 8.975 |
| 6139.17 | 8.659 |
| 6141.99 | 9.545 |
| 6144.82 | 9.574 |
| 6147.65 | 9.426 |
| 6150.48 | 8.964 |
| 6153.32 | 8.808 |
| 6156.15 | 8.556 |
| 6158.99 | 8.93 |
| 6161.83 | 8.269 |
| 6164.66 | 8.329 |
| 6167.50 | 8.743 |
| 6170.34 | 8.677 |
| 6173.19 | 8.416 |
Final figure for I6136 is -0.3 angstrom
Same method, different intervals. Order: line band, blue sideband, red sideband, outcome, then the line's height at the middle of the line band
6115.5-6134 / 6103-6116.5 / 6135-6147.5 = 0.6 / 9.18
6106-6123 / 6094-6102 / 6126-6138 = -0.5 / 8.94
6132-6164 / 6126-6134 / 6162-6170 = -1.2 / 8.6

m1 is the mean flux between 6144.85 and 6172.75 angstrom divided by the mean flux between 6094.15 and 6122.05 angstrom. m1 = 1.0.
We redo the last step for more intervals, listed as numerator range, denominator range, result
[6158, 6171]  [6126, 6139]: 0.98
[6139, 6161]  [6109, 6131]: 1.00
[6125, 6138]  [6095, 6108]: 0.97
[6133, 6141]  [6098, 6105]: 0.97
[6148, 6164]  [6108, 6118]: 0.94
